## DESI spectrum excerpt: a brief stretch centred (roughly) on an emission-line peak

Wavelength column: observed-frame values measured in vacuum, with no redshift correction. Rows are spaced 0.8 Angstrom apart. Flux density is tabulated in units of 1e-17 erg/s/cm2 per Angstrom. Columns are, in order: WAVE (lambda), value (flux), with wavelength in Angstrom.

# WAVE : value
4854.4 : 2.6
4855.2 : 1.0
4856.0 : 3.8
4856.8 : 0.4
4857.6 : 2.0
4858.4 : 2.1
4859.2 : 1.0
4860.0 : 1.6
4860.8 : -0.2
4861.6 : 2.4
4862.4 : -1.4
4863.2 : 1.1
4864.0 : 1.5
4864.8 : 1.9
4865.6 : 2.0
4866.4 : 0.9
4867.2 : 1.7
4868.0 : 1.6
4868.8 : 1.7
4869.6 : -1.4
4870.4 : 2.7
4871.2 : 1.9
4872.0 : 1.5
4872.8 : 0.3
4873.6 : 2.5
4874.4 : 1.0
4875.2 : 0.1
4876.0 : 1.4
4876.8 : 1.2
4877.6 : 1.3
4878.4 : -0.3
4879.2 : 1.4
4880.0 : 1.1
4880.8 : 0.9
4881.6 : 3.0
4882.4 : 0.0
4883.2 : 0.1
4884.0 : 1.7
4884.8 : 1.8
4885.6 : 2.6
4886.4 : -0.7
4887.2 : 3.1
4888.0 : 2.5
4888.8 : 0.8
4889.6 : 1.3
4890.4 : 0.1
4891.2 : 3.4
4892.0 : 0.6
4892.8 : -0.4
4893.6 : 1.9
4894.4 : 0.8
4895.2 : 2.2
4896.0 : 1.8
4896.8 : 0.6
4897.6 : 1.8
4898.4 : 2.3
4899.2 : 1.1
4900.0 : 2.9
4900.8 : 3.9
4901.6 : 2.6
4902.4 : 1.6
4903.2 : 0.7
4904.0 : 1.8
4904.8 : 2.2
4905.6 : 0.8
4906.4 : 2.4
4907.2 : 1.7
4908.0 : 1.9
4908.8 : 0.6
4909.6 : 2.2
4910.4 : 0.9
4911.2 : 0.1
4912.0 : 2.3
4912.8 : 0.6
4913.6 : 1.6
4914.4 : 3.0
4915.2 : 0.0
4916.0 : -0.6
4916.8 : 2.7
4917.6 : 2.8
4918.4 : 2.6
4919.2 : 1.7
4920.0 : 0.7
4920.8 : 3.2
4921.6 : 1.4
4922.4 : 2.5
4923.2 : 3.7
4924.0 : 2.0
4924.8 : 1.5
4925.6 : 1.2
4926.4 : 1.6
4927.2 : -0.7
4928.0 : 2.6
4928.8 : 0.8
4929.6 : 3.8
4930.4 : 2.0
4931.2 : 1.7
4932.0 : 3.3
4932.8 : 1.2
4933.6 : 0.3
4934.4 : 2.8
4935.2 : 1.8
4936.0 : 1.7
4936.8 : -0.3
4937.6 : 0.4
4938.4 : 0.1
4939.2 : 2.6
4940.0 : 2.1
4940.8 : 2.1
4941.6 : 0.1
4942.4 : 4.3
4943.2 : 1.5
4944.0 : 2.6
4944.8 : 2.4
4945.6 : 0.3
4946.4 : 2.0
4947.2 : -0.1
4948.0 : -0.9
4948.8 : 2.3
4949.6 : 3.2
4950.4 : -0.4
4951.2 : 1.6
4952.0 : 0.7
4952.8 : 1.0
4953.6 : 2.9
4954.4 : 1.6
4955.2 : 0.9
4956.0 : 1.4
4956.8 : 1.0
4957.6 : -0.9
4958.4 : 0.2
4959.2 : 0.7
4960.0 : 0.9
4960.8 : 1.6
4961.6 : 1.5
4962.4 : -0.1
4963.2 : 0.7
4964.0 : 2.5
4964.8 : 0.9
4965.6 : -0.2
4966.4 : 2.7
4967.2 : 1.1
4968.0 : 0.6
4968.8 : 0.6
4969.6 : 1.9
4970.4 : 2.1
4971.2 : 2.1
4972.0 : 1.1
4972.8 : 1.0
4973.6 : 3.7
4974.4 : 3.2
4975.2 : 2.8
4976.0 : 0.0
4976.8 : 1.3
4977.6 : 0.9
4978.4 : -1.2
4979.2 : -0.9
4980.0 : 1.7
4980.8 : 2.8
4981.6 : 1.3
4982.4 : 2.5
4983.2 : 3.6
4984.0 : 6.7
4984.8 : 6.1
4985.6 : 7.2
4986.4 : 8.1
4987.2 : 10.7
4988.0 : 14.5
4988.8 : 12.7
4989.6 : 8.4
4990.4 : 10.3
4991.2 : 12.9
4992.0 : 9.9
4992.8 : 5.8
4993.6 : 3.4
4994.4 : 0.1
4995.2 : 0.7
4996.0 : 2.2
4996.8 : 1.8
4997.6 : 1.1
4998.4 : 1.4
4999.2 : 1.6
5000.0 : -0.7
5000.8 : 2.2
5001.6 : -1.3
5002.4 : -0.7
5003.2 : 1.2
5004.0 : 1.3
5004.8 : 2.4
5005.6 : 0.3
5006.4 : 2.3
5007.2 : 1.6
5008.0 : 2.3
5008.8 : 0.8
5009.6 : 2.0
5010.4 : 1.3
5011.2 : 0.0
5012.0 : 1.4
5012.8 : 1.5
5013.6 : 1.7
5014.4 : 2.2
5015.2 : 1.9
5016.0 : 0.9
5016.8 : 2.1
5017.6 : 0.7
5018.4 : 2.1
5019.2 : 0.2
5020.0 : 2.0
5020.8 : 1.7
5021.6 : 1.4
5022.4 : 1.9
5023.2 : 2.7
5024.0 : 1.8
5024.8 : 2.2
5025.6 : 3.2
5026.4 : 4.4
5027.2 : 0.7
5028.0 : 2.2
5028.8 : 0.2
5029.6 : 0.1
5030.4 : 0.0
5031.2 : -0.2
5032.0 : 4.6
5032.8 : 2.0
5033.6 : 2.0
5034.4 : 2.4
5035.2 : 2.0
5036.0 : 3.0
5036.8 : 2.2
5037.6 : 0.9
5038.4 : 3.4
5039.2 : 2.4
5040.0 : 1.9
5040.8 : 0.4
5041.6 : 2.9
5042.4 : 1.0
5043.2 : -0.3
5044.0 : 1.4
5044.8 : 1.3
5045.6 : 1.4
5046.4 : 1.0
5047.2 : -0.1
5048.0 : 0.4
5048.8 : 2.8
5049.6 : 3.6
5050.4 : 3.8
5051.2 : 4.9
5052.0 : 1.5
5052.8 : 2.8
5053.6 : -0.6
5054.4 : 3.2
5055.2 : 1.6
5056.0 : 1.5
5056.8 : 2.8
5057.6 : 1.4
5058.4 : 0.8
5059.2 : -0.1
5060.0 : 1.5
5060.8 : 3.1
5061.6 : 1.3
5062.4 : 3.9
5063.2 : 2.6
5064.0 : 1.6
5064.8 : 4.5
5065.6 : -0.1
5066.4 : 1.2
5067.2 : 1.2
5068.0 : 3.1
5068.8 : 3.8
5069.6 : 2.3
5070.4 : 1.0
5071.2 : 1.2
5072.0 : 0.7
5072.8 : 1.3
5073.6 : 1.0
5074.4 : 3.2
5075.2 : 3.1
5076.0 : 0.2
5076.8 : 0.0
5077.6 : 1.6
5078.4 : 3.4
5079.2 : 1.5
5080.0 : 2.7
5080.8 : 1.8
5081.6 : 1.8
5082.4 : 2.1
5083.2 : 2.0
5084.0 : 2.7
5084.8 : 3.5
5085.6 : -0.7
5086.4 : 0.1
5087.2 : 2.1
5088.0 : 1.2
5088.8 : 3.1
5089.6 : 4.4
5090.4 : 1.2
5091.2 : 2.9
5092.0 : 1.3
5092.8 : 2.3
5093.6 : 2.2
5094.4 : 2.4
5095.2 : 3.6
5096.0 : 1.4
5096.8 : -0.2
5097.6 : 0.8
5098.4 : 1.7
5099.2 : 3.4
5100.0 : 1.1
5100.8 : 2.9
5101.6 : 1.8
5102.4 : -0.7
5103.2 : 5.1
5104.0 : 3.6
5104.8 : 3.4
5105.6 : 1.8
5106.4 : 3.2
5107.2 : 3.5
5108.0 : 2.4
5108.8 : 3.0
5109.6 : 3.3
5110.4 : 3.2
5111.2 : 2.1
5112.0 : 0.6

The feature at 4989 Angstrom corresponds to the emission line [O II]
